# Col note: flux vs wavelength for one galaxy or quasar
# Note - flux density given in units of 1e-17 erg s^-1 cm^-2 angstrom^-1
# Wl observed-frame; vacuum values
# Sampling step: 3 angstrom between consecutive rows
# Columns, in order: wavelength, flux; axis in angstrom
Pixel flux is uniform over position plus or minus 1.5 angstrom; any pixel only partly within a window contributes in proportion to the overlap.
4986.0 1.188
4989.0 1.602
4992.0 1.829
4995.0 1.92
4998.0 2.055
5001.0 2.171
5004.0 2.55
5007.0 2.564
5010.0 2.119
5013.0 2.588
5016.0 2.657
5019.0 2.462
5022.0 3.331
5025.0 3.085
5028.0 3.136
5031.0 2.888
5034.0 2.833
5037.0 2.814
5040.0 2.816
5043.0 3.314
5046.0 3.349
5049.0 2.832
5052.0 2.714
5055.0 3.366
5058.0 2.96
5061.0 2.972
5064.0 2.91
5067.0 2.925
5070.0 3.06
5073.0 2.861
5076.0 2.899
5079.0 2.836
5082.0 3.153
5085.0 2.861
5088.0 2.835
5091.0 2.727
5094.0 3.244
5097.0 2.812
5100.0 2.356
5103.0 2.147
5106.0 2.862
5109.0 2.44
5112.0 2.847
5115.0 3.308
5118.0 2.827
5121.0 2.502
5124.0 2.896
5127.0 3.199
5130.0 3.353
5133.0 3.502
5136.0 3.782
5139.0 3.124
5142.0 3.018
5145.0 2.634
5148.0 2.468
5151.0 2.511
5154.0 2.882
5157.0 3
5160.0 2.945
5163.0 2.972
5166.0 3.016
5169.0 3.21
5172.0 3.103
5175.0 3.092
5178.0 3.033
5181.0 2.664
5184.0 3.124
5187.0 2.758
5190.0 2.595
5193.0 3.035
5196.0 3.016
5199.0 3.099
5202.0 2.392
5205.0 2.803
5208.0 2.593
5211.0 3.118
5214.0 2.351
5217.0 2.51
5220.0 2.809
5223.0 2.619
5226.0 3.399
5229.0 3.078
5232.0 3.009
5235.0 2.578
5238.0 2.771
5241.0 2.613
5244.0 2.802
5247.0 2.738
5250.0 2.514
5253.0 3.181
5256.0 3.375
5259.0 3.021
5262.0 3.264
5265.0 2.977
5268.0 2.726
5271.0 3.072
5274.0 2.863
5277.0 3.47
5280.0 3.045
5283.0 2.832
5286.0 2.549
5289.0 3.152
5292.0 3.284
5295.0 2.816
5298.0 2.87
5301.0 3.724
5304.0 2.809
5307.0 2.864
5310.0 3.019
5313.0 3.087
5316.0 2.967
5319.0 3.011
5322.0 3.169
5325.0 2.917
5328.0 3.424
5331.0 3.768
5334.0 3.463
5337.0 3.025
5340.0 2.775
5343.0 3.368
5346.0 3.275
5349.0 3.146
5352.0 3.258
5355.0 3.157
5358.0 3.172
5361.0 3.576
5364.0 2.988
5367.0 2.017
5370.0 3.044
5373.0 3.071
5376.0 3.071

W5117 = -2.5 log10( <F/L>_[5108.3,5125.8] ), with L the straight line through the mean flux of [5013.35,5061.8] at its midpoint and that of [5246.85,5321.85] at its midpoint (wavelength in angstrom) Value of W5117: 0.057 mag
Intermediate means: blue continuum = 2.96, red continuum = 3.02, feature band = 2.83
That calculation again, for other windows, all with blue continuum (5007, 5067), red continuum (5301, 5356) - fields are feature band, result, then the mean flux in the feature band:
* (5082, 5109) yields 0.080 mag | 2.74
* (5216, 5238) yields 0.075 mag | 2.86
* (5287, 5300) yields 0.030 mag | 3.04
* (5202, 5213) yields 0.109 mag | 2.76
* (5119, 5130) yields 0.016 mag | 2.93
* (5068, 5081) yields 0.002 mag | 2.92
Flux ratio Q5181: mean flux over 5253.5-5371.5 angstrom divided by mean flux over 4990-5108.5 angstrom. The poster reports 1.12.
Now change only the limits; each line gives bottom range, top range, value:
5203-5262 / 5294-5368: 1.10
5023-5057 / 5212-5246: 0.92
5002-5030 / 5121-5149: 1.14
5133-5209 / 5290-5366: 1.08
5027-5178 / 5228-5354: 1.03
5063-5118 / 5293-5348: 1.10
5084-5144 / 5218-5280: 1.00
